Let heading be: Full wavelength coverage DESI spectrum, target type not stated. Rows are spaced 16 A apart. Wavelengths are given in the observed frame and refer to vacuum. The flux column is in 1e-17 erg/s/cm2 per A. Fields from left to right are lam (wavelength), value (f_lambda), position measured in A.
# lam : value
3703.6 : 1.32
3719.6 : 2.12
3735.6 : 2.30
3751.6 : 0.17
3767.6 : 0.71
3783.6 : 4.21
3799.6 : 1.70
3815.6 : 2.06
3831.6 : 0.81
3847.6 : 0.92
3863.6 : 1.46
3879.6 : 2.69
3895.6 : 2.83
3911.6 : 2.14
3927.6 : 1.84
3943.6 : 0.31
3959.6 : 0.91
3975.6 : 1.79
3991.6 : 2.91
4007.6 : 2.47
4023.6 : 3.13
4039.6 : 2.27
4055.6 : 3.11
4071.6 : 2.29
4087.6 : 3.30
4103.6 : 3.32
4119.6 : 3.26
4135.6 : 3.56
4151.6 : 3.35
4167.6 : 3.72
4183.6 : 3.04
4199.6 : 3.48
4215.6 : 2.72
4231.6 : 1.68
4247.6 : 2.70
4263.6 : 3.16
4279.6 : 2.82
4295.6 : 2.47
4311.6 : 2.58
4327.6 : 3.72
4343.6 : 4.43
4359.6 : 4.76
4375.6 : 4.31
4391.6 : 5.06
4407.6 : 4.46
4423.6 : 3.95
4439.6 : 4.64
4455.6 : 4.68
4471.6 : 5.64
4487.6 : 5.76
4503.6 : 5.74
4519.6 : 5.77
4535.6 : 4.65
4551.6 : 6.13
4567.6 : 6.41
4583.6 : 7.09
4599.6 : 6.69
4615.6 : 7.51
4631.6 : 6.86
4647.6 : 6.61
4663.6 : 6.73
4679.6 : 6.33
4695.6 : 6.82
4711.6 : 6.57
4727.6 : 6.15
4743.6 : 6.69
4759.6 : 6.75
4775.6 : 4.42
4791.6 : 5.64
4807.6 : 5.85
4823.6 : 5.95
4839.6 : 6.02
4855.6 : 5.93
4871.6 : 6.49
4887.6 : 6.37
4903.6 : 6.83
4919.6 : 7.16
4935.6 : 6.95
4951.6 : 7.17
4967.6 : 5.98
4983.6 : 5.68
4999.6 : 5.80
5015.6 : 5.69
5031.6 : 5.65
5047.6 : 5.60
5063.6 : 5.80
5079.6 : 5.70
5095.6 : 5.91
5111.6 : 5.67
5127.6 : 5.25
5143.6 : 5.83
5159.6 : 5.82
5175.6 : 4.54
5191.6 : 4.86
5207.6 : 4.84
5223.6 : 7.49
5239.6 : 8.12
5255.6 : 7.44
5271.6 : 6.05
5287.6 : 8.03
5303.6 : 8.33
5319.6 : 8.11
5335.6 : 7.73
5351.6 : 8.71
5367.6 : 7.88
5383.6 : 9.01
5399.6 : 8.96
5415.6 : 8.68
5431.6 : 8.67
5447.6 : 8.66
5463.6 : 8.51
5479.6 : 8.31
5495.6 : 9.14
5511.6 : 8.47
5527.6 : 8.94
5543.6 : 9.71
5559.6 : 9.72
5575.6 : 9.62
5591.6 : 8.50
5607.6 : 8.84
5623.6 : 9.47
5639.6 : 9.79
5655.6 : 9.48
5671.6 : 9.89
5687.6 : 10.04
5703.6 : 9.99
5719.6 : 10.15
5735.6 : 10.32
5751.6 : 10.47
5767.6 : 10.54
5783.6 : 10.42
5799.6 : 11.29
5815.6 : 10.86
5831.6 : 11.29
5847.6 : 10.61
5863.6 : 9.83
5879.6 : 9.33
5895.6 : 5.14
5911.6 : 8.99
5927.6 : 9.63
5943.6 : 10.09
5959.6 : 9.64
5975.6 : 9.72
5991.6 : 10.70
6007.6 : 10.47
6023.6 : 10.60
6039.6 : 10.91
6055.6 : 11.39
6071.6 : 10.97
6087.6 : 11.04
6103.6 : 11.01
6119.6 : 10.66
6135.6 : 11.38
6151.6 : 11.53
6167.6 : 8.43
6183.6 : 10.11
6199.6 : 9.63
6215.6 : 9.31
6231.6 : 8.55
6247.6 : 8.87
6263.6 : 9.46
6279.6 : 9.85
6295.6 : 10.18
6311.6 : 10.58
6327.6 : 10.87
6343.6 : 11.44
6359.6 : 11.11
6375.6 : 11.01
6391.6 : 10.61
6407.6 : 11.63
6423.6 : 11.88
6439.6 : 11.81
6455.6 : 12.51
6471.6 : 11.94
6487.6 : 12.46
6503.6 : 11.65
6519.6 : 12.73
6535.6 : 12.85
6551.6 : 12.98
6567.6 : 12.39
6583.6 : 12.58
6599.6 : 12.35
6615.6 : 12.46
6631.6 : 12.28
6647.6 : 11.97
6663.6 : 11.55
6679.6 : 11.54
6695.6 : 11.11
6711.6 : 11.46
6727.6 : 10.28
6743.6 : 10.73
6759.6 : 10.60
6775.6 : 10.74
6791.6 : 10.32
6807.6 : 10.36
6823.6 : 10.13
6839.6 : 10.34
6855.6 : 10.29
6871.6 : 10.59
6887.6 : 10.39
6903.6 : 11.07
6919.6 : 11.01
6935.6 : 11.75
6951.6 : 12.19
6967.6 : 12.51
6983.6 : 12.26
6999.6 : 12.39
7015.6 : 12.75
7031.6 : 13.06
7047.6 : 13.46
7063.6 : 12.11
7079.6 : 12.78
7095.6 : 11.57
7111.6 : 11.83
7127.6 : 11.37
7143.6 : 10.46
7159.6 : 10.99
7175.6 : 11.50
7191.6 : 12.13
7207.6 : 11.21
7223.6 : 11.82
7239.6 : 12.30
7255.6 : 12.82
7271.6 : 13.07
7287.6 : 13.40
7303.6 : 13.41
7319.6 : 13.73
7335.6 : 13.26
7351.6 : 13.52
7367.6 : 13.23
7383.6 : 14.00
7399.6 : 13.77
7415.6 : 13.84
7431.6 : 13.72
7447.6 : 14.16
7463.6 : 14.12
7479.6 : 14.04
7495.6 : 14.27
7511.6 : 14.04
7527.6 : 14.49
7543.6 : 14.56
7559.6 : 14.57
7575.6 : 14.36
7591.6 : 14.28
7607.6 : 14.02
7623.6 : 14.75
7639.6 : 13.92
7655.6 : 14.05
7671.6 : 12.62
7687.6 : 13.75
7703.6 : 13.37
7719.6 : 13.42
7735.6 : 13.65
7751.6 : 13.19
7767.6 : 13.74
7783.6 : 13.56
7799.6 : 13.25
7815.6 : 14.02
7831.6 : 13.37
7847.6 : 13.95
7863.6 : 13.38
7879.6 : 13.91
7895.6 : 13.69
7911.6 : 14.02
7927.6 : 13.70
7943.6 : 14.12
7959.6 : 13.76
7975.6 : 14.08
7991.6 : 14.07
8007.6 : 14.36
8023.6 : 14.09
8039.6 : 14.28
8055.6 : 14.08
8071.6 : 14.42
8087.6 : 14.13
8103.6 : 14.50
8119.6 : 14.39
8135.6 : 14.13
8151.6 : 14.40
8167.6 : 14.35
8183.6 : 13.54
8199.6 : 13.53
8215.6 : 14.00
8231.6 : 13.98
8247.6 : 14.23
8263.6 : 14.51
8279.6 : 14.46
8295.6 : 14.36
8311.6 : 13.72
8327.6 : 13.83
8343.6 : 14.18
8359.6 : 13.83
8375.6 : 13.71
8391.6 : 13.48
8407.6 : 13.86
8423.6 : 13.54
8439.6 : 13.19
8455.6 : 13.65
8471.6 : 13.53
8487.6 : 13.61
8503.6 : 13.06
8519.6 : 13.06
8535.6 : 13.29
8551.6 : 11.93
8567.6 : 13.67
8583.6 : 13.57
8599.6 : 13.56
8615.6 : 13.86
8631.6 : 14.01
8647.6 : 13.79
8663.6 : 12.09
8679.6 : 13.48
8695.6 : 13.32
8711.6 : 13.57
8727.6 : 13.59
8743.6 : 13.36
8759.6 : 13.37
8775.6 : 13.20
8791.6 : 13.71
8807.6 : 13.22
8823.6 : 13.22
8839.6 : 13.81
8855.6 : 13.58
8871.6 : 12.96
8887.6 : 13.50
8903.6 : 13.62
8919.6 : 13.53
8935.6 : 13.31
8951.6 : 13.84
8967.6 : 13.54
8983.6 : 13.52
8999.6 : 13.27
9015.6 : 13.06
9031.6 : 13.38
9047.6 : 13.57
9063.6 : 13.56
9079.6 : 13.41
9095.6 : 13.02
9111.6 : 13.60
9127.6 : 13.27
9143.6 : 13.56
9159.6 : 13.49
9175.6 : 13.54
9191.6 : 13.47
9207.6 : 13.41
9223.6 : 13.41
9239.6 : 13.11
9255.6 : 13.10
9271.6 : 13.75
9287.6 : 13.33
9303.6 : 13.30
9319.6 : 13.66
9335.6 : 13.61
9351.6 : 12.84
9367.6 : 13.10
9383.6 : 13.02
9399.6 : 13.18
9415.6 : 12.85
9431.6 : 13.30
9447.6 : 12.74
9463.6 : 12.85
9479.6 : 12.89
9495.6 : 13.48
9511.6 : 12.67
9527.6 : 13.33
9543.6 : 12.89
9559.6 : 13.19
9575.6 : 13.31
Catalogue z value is 0.000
